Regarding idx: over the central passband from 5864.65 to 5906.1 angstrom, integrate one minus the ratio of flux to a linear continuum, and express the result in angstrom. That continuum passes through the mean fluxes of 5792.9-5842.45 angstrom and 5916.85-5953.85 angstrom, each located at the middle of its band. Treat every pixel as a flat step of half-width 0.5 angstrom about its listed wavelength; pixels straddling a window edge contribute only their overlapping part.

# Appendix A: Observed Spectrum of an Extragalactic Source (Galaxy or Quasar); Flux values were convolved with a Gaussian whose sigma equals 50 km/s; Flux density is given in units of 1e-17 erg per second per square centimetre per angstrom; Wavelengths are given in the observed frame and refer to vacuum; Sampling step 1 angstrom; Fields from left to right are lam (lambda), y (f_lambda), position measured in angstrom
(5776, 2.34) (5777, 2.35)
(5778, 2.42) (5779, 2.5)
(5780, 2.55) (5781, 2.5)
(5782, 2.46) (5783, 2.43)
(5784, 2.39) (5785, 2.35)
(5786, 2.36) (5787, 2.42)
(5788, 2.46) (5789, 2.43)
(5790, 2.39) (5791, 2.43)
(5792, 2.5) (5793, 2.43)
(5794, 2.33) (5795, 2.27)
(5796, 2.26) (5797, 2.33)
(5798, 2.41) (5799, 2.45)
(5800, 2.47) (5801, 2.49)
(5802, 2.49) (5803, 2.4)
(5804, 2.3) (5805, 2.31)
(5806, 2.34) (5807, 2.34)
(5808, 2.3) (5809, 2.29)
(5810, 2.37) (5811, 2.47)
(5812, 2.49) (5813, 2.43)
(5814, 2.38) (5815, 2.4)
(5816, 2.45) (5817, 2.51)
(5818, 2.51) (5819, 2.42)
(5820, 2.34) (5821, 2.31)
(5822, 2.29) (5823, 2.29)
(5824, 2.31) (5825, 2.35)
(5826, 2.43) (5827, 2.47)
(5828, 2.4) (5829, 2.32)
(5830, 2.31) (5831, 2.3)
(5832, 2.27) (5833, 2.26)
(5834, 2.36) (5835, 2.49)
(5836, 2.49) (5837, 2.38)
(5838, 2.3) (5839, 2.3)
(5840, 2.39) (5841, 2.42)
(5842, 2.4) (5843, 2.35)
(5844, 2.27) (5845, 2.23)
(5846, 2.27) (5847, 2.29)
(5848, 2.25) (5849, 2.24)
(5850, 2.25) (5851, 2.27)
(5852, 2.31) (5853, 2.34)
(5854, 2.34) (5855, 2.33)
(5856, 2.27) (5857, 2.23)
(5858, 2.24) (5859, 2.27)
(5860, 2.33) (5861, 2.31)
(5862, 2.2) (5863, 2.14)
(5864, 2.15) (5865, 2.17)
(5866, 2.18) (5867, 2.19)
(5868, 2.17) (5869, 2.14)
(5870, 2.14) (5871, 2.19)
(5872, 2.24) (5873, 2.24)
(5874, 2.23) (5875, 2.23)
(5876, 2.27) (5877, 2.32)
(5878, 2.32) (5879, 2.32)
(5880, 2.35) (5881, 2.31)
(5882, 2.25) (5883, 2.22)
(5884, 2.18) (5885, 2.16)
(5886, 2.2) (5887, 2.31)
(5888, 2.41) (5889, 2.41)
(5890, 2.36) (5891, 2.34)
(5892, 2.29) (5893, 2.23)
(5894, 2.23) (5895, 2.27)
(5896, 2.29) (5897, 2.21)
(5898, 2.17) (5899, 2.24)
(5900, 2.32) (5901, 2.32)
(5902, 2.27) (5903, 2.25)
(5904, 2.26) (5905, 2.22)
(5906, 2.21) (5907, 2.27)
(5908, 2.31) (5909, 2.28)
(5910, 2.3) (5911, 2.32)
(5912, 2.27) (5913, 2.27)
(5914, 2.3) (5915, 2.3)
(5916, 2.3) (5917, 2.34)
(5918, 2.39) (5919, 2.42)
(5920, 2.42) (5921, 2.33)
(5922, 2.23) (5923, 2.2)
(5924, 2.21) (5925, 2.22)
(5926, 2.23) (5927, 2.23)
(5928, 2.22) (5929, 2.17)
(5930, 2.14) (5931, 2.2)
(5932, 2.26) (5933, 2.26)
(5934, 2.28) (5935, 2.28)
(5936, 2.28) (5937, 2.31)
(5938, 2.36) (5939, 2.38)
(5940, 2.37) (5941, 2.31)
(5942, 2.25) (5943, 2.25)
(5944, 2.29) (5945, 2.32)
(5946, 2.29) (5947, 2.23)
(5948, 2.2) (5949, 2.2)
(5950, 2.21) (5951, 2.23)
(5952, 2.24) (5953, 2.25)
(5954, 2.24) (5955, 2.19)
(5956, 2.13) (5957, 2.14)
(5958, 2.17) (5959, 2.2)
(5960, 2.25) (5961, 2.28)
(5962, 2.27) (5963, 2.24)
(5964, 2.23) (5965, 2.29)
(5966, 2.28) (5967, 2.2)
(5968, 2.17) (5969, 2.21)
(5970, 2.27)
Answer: 1.1 angstrom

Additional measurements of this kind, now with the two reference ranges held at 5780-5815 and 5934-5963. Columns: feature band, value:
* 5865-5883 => 0.68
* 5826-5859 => 0.44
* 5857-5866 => 0.44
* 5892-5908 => 0.33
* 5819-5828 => 0.07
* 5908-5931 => 0.06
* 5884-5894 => 0.09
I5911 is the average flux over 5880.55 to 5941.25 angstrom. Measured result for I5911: 2.28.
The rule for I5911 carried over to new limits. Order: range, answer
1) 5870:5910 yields 2.27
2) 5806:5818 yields 2.4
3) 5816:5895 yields 2.3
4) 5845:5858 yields 2.28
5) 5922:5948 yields 2.26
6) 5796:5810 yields 2.37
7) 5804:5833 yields 2.37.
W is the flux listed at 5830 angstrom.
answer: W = 2.31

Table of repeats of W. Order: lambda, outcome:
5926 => 2.23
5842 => 2.4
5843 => 2.35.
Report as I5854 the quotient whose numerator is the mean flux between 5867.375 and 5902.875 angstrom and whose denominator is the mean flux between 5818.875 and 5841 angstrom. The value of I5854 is 0.96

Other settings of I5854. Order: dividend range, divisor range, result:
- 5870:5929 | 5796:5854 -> 0.96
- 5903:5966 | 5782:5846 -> 0.95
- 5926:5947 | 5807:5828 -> 0.95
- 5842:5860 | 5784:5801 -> 0.95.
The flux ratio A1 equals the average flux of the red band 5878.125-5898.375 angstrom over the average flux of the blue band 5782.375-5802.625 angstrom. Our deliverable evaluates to 0.95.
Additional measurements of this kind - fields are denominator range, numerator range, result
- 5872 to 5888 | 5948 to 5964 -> 0.98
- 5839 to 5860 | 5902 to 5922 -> 1.00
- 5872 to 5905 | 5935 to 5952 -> 1.00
